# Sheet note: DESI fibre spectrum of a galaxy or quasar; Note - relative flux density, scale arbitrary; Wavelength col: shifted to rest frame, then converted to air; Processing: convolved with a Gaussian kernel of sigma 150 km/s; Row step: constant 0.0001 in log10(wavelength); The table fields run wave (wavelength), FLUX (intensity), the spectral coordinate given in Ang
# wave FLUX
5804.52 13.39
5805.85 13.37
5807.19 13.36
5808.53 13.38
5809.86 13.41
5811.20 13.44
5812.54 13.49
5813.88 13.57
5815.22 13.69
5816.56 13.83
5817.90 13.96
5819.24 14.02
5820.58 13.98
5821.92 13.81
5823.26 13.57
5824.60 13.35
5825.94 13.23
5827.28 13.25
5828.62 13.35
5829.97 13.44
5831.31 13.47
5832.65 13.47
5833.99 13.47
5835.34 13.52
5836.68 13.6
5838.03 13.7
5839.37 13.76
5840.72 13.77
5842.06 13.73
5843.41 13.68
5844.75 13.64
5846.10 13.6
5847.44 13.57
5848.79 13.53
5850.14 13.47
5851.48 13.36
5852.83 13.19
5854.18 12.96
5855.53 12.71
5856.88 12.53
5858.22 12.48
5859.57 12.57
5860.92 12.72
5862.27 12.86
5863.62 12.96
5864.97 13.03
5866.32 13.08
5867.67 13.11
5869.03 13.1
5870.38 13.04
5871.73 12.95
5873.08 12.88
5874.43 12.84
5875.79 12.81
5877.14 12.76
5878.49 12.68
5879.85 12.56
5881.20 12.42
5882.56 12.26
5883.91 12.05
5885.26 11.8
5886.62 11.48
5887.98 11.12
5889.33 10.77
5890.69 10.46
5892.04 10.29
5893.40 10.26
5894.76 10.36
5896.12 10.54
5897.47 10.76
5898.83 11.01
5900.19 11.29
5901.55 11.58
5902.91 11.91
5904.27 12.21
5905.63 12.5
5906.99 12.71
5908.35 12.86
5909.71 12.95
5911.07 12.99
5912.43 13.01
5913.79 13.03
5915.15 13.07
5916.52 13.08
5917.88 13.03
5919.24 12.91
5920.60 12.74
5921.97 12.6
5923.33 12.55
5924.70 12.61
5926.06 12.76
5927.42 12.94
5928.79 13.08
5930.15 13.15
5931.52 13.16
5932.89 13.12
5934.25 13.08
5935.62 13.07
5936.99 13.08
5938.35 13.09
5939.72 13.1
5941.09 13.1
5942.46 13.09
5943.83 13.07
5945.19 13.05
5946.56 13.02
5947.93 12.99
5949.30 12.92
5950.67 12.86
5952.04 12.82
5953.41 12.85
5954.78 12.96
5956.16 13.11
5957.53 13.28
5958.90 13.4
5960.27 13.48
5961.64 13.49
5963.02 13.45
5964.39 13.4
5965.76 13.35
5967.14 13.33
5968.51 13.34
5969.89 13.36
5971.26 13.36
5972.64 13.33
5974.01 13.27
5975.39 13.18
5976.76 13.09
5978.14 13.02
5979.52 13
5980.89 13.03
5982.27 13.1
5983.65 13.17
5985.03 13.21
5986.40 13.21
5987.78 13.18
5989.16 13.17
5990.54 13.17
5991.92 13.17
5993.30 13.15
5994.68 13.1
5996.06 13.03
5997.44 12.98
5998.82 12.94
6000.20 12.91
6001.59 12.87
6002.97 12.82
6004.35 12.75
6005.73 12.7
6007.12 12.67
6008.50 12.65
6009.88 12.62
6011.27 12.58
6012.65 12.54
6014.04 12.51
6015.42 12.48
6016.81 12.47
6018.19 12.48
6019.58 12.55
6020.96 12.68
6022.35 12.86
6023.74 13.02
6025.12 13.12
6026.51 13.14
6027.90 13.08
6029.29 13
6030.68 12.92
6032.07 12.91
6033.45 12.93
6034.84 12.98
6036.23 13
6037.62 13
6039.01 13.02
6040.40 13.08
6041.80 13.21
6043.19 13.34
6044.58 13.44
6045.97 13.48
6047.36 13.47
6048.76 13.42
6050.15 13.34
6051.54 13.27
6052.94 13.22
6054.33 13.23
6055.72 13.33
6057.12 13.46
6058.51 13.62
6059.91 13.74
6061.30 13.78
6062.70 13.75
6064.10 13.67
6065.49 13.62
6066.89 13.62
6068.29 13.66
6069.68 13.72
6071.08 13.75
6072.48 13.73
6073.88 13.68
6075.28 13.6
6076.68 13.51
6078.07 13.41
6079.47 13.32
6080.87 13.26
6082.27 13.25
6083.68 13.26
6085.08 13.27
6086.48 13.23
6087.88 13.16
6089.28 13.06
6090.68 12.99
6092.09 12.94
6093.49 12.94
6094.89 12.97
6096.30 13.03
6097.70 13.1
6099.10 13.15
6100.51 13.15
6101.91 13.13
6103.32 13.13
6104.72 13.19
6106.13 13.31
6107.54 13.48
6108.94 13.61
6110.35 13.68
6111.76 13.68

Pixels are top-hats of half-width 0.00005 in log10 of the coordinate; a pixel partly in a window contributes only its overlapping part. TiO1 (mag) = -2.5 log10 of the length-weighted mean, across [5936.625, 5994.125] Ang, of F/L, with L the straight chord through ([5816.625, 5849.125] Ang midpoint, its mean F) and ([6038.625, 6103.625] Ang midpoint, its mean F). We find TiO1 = 0.02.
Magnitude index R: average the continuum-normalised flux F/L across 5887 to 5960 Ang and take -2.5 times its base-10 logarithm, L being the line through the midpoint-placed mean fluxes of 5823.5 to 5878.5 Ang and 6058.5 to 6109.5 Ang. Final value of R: 0.07 mag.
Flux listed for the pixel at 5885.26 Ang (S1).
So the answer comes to 11.8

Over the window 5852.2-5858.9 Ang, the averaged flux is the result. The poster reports 12.8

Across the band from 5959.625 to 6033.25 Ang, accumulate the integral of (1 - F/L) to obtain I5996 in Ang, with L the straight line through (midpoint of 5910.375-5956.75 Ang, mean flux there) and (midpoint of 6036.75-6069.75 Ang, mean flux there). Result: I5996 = 1.1 Ang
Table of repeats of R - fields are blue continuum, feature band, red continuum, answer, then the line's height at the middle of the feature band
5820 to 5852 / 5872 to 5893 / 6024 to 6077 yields 0.13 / 13.5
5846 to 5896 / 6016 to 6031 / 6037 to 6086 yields 0.03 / 13.2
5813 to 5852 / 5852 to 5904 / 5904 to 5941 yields 0.10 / 13.3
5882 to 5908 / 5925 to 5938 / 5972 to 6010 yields -0.09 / 12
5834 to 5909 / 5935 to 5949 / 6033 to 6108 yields -0.02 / 12.8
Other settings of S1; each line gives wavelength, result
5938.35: 13.09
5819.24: 14.02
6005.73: 12.7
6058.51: 13.62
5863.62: 12.96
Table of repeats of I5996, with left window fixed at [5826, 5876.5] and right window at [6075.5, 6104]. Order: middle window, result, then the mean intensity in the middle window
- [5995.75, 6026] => 1.0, 12.7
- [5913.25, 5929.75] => 0.4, 12.9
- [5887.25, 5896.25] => 1.8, 10.5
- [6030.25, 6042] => 0.2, 13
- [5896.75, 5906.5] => 1.2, 11.6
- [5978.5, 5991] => 0.1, 13.1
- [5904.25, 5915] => 0.3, 12.8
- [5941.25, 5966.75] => 0.1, 13.1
